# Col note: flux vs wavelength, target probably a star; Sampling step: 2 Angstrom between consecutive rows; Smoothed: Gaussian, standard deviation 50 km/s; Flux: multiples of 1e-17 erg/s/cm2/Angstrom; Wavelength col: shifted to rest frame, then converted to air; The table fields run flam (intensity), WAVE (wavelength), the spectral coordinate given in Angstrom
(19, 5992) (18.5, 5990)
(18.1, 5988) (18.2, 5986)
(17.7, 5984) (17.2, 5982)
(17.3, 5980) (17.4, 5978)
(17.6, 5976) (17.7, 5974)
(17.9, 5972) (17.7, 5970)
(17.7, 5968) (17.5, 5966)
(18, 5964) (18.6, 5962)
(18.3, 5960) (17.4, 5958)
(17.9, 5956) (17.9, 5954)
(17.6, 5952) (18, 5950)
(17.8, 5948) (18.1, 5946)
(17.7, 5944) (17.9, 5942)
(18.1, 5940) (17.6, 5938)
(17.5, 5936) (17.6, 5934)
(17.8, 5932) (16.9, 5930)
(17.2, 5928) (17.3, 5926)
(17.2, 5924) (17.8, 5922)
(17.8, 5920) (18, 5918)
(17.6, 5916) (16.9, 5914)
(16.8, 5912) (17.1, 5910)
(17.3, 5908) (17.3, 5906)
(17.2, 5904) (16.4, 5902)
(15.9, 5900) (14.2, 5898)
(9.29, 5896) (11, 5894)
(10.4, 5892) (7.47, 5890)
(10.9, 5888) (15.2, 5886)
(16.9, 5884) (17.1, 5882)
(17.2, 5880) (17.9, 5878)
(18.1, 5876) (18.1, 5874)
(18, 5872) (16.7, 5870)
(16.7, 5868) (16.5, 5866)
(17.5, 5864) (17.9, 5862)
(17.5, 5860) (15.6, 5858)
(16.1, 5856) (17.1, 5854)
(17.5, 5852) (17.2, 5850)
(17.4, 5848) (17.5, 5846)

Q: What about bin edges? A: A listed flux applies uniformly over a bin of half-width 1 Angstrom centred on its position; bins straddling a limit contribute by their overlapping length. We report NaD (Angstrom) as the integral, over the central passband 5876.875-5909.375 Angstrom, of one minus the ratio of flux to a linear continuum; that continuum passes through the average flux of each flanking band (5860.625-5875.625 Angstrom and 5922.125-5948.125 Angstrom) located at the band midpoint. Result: 5.5 Angstrom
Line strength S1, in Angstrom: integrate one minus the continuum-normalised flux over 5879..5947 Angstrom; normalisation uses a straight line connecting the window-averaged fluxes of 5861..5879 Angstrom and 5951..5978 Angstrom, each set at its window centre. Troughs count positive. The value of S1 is 6.03 Angstrom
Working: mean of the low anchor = 17.5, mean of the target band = 16.1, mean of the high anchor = 17.8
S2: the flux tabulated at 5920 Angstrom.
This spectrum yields 17.8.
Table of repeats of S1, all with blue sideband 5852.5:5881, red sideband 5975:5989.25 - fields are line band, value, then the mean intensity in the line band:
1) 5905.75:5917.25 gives 0.1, 17.2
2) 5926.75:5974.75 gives -0.6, 17.8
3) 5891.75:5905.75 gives 2.8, 13.9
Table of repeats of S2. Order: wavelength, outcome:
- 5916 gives 17.6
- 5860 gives 17.5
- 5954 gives 17.9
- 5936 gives 17.5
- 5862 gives 17.9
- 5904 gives 17.2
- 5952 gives 17.6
